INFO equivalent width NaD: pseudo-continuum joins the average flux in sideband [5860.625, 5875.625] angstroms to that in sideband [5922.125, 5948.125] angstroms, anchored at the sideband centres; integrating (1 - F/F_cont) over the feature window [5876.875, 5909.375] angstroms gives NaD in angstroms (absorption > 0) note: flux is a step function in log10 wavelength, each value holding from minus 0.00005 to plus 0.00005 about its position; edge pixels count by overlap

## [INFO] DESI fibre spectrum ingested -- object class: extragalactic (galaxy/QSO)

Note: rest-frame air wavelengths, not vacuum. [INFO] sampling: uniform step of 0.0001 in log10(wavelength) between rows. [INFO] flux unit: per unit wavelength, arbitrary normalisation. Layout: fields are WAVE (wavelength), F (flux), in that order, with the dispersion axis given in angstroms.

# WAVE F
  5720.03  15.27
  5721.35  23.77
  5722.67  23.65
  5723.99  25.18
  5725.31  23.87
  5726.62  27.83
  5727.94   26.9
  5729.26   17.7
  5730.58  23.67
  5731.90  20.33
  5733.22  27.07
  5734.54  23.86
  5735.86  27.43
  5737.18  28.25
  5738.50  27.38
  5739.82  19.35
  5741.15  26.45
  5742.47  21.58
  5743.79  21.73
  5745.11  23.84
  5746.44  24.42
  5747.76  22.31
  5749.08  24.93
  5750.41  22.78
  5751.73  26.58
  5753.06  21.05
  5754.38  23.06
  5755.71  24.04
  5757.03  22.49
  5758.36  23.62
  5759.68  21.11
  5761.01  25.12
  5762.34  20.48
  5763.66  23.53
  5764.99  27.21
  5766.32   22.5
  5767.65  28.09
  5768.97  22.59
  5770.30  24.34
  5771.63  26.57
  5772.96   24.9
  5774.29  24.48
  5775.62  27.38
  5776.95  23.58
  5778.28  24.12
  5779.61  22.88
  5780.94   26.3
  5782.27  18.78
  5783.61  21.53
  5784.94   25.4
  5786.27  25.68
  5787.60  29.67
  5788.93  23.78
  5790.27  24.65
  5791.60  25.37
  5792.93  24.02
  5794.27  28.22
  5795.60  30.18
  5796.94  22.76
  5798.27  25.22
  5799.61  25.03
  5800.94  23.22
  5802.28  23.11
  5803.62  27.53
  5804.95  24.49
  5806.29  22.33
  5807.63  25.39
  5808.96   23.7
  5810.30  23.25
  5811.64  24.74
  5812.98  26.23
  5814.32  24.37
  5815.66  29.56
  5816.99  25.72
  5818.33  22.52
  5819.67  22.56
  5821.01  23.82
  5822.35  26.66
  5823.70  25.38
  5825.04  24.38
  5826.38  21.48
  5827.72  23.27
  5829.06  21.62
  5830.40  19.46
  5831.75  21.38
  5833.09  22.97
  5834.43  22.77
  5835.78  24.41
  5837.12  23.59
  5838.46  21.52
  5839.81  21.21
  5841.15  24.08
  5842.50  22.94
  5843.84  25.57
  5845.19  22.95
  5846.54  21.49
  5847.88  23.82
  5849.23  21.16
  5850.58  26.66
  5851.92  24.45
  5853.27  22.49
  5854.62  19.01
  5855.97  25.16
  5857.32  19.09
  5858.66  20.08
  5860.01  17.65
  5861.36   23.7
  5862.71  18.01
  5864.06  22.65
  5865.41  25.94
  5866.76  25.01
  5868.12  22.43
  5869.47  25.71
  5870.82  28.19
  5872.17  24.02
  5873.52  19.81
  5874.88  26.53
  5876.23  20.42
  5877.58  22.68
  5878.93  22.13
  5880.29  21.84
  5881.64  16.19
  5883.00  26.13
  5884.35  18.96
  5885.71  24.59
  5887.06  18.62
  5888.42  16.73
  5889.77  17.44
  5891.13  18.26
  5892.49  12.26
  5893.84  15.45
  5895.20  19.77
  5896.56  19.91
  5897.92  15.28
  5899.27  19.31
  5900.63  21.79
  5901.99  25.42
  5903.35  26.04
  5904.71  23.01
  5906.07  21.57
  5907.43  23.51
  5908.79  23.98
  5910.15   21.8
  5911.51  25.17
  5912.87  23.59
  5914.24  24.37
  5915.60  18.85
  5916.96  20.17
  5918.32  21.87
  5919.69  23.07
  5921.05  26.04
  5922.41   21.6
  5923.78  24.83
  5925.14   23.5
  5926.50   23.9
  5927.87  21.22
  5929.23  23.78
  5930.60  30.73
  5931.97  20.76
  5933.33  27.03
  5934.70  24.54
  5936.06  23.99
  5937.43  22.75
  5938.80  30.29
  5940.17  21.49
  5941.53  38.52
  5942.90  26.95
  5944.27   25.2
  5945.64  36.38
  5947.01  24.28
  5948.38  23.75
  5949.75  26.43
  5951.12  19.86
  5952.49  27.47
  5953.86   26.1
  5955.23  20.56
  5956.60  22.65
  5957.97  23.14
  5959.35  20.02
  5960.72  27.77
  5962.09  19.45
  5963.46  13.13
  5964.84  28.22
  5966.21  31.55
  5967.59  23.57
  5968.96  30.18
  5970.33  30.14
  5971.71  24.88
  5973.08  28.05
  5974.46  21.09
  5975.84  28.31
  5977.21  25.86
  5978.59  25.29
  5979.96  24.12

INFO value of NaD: 5.46 angstroms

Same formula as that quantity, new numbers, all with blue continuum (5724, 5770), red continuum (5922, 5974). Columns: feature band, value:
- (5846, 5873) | 2.01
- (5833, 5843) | 0.65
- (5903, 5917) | 1.13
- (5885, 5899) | 3.94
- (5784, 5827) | -1.20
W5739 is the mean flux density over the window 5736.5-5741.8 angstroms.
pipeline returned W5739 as 25.3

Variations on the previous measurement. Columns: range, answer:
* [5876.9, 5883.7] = 21.8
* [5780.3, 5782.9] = 22.6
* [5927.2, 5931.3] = 25.2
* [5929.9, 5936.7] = 25.4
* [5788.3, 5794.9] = 25.2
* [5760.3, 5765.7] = 24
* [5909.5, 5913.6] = 23.5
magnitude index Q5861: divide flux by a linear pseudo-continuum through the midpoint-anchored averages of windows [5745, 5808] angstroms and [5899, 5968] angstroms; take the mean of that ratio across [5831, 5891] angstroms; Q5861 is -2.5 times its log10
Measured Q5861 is 0.09 mag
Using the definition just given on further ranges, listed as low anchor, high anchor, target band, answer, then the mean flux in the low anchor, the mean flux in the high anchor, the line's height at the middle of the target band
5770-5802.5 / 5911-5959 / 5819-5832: 0.08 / 24.9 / 24.7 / 24.8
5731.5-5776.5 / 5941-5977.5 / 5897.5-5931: 0.11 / 24.2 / 25.6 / 25.3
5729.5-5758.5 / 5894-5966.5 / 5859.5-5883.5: 0.05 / 23.8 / 23.8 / 23.8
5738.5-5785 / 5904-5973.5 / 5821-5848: 0.05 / 23.7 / 24.6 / 24.1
